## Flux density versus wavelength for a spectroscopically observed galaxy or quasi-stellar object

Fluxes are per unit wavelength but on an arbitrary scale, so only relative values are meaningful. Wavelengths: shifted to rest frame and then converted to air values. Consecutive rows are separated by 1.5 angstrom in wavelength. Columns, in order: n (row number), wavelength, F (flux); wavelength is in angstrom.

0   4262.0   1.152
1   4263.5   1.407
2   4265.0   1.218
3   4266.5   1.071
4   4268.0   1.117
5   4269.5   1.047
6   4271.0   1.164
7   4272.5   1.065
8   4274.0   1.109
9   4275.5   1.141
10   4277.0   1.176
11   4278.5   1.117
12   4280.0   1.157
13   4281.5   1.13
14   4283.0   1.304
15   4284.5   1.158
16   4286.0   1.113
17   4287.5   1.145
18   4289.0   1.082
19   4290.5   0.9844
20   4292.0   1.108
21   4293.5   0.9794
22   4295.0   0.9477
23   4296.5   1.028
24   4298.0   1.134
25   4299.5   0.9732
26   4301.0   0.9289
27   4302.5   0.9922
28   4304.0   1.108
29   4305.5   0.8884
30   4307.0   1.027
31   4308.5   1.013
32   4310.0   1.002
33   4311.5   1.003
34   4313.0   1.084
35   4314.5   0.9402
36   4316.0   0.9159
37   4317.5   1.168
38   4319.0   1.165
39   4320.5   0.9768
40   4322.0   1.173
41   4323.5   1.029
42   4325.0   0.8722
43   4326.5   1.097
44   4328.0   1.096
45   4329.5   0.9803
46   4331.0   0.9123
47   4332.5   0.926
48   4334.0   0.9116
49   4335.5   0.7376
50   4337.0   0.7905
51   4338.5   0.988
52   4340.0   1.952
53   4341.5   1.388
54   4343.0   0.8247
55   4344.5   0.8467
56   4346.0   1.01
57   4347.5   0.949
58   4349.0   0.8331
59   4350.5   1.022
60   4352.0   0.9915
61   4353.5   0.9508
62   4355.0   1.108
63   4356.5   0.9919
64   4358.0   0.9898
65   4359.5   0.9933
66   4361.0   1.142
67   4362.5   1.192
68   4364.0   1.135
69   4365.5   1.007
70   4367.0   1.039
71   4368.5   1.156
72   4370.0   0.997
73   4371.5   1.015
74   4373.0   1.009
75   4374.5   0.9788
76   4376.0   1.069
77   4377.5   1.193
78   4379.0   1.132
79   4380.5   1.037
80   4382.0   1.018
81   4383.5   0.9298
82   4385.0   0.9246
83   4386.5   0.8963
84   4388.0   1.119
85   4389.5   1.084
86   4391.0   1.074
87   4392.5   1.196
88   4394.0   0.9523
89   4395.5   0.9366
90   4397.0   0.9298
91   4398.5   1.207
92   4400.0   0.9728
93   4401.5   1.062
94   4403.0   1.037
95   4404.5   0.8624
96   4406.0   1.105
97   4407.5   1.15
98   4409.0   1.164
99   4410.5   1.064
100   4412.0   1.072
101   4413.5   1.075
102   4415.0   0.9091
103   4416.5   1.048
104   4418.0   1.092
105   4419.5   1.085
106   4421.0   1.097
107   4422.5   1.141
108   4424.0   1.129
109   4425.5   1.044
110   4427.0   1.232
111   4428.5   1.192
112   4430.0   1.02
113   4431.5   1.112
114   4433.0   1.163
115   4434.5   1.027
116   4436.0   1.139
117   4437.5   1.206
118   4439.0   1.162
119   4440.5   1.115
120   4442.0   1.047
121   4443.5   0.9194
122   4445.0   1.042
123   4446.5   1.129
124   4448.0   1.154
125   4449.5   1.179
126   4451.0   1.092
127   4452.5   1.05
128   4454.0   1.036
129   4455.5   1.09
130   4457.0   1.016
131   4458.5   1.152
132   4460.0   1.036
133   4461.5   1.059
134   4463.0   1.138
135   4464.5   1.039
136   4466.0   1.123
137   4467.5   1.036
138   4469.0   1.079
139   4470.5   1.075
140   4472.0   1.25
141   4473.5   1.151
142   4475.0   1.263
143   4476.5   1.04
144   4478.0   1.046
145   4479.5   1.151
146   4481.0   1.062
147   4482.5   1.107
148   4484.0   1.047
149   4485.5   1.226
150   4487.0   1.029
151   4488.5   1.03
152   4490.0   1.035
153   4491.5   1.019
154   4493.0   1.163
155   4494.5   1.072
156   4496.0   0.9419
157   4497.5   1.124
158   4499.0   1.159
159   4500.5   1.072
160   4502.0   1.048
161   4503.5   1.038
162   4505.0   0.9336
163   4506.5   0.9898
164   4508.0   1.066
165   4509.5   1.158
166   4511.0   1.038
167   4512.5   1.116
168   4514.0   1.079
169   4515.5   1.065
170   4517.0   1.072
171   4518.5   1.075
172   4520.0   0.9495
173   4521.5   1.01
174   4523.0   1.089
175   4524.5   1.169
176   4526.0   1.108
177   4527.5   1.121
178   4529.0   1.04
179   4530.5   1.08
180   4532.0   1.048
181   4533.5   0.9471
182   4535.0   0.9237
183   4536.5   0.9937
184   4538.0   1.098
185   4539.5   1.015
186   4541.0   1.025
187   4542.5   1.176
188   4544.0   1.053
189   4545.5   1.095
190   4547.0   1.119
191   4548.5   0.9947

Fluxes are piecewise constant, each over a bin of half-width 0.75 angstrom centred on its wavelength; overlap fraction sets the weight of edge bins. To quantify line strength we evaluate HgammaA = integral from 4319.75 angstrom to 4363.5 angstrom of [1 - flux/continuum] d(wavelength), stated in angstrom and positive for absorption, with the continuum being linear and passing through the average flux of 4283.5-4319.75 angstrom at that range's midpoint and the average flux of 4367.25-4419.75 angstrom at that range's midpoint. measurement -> 0.7 angstrom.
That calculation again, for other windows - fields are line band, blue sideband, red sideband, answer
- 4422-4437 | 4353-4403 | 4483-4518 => -1.0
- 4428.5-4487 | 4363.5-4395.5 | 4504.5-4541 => -3.0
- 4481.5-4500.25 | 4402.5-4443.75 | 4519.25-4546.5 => -0.2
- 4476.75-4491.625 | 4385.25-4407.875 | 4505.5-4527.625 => -0.2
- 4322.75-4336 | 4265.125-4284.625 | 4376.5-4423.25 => 1.7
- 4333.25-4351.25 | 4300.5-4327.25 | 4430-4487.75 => 0.3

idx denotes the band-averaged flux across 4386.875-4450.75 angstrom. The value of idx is 1.08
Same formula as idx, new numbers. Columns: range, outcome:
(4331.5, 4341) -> 1.06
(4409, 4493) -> 1.09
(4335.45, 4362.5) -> 1.04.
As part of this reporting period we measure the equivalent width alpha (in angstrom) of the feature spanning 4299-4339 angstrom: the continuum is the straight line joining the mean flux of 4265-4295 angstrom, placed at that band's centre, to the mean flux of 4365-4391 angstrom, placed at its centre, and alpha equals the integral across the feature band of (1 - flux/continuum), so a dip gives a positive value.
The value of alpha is 3.5 angstrom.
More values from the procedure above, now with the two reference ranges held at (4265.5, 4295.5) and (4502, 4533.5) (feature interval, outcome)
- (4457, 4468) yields -0.09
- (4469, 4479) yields -0.61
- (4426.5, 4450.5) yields -0.85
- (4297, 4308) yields 0.95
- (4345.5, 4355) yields 1.08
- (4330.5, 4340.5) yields 0.78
